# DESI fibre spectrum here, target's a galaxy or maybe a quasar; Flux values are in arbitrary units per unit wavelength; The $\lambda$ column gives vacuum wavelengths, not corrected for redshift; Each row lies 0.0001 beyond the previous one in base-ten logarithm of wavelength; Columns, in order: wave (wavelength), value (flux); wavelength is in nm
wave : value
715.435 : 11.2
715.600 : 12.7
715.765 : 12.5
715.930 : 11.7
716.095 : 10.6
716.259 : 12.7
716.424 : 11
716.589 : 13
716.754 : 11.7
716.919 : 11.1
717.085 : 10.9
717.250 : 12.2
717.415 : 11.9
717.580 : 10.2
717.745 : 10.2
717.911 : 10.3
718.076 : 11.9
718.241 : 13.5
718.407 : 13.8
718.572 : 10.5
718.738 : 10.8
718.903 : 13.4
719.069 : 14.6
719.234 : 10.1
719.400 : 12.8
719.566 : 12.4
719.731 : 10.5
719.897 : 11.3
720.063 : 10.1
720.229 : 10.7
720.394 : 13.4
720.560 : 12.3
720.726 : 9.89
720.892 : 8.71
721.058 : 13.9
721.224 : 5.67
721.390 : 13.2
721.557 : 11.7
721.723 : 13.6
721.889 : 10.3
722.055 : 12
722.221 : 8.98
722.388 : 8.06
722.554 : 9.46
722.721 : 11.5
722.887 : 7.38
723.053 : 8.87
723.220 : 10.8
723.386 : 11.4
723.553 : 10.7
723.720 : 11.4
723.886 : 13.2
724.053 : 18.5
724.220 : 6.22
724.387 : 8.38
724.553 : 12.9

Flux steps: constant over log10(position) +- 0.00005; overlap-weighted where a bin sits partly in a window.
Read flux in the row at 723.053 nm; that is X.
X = 8.87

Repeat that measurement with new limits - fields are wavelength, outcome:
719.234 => 10.1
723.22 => 10.8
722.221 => 8.98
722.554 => 9.46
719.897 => 11.3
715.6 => 12.7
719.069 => 14.6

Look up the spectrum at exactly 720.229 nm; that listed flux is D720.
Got 10.7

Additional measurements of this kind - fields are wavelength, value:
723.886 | 13.2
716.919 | 11.1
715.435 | 11.2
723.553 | 10.7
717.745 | 10.2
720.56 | 12.3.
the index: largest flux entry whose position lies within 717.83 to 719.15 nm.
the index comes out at 14.6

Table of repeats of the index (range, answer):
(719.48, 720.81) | 13.4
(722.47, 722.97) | 11.5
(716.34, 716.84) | 13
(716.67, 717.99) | 12.2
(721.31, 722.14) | 13.6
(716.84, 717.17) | 11.1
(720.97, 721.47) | 13.9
